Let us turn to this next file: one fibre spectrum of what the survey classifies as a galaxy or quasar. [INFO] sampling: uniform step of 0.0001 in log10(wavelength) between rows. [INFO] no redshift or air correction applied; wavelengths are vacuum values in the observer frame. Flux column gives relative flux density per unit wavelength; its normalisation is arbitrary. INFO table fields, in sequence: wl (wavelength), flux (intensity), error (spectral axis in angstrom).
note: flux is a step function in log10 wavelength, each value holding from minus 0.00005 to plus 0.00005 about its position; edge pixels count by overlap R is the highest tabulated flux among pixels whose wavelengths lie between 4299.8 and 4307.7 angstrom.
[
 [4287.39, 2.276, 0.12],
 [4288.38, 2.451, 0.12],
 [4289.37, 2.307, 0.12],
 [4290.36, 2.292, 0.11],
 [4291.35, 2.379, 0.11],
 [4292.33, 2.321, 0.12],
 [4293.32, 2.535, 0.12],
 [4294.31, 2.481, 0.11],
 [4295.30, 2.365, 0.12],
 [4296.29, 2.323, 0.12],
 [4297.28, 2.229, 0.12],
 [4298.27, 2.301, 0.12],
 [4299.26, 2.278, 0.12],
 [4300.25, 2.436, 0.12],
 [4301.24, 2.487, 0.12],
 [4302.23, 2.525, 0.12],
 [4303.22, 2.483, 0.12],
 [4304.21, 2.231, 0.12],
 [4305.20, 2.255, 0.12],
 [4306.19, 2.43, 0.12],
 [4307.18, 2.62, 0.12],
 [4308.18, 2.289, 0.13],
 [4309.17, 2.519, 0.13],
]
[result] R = 2.62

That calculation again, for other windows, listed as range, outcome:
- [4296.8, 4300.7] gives 2.436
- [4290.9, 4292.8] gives 2.379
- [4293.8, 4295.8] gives 2.481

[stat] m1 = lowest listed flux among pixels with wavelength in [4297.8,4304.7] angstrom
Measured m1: 2.231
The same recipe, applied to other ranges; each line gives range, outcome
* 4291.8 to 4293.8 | 2.321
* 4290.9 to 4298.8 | 2.229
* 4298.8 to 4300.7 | 2.278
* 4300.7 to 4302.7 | 2.487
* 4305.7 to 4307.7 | 2.43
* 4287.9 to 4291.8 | 2.292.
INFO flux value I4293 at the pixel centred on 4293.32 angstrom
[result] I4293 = 2.535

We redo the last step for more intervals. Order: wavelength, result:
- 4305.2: 2.255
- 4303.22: 2.483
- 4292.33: 2.321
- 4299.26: 2.278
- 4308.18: 2.289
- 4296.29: 2.323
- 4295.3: 2.365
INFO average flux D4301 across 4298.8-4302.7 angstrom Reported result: 2.43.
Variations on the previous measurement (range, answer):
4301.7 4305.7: 2.38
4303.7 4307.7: 2.38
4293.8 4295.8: 2.42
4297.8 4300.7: 2.34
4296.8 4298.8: 2.26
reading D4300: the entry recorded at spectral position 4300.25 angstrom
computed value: 2.436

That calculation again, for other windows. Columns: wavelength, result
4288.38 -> 2.451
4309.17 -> 2.519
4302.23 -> 2.525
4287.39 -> 2.276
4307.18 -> 2.62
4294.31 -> 2.481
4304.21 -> 2.231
